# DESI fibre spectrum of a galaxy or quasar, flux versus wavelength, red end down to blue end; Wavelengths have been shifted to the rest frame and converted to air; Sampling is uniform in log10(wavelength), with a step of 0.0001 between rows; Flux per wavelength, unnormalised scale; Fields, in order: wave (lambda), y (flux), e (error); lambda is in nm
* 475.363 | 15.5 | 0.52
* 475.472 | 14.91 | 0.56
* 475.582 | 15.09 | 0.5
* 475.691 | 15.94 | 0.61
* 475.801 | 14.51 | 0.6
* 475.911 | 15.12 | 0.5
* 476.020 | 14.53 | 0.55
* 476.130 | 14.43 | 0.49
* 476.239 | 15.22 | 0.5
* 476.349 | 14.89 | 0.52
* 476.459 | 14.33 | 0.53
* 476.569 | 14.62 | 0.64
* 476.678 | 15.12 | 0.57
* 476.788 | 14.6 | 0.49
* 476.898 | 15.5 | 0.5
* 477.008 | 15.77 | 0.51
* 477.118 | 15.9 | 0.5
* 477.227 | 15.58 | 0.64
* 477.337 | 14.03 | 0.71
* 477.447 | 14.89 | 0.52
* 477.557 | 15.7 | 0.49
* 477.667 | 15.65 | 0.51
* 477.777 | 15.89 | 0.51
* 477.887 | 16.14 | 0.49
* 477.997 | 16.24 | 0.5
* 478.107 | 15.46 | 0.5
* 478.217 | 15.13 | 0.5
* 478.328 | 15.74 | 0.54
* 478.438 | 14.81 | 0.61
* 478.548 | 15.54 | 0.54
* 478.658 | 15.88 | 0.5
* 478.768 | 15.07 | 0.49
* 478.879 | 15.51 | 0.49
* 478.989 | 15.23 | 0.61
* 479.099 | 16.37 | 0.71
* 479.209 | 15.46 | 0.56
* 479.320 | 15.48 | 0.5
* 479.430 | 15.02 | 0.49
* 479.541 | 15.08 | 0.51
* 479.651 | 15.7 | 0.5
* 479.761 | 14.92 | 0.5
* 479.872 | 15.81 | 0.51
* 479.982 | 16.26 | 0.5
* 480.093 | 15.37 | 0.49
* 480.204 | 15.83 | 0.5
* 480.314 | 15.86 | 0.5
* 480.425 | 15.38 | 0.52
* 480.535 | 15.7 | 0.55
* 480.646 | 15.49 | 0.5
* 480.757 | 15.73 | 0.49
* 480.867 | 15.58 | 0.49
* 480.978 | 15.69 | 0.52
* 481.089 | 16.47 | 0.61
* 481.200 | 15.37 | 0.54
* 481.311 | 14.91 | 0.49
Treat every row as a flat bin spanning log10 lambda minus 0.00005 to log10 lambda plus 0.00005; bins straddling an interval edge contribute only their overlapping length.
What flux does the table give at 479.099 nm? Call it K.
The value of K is 16.37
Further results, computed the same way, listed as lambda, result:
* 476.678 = 15.12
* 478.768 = 15.07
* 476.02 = 14.53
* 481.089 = 16.47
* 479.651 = 15.7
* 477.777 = 15.89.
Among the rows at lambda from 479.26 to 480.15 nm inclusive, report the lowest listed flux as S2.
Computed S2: 14.92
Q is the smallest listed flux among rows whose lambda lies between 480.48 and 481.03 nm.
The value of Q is 15.49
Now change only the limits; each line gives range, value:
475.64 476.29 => 14.43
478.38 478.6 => 14.81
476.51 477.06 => 14.6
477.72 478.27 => 15.13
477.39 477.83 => 14.89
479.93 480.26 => 15.37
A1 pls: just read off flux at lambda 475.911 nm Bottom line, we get 15.12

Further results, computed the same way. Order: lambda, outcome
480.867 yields 15.58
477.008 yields 15.77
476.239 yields 15.22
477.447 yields 14.89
